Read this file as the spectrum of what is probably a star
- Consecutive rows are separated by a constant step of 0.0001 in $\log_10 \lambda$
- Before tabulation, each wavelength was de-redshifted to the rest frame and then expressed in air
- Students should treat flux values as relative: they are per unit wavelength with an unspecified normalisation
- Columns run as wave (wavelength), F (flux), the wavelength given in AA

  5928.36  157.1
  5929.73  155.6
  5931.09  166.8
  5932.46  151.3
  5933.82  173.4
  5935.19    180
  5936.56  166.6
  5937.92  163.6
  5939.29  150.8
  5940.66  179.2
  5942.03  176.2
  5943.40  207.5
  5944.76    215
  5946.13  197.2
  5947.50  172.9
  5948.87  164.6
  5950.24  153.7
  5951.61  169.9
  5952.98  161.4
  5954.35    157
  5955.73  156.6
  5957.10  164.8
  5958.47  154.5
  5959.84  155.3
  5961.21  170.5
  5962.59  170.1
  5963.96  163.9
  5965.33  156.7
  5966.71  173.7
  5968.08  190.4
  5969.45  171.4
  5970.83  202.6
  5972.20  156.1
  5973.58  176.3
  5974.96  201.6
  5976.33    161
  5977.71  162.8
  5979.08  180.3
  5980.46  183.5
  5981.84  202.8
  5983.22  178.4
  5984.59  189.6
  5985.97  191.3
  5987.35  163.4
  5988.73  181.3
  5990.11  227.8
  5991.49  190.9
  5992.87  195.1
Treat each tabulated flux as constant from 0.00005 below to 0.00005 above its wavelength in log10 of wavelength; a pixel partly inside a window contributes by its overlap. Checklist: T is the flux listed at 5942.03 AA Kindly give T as 176.2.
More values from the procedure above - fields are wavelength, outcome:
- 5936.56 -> 166.6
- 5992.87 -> 195.1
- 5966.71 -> 173.7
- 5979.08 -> 180.3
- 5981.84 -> 202.8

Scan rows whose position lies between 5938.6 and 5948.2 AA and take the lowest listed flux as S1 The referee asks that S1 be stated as 150.8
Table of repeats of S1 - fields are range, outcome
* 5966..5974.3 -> 156.1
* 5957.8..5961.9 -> 154.5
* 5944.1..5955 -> 153.7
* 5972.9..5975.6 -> 176.3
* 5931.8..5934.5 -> 151.3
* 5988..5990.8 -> 181.3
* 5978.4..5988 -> 163.4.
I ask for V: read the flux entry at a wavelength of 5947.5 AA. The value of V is 172.9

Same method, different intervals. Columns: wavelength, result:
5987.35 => 163.4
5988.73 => 181.3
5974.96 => 201.6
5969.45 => 171.4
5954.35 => 157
